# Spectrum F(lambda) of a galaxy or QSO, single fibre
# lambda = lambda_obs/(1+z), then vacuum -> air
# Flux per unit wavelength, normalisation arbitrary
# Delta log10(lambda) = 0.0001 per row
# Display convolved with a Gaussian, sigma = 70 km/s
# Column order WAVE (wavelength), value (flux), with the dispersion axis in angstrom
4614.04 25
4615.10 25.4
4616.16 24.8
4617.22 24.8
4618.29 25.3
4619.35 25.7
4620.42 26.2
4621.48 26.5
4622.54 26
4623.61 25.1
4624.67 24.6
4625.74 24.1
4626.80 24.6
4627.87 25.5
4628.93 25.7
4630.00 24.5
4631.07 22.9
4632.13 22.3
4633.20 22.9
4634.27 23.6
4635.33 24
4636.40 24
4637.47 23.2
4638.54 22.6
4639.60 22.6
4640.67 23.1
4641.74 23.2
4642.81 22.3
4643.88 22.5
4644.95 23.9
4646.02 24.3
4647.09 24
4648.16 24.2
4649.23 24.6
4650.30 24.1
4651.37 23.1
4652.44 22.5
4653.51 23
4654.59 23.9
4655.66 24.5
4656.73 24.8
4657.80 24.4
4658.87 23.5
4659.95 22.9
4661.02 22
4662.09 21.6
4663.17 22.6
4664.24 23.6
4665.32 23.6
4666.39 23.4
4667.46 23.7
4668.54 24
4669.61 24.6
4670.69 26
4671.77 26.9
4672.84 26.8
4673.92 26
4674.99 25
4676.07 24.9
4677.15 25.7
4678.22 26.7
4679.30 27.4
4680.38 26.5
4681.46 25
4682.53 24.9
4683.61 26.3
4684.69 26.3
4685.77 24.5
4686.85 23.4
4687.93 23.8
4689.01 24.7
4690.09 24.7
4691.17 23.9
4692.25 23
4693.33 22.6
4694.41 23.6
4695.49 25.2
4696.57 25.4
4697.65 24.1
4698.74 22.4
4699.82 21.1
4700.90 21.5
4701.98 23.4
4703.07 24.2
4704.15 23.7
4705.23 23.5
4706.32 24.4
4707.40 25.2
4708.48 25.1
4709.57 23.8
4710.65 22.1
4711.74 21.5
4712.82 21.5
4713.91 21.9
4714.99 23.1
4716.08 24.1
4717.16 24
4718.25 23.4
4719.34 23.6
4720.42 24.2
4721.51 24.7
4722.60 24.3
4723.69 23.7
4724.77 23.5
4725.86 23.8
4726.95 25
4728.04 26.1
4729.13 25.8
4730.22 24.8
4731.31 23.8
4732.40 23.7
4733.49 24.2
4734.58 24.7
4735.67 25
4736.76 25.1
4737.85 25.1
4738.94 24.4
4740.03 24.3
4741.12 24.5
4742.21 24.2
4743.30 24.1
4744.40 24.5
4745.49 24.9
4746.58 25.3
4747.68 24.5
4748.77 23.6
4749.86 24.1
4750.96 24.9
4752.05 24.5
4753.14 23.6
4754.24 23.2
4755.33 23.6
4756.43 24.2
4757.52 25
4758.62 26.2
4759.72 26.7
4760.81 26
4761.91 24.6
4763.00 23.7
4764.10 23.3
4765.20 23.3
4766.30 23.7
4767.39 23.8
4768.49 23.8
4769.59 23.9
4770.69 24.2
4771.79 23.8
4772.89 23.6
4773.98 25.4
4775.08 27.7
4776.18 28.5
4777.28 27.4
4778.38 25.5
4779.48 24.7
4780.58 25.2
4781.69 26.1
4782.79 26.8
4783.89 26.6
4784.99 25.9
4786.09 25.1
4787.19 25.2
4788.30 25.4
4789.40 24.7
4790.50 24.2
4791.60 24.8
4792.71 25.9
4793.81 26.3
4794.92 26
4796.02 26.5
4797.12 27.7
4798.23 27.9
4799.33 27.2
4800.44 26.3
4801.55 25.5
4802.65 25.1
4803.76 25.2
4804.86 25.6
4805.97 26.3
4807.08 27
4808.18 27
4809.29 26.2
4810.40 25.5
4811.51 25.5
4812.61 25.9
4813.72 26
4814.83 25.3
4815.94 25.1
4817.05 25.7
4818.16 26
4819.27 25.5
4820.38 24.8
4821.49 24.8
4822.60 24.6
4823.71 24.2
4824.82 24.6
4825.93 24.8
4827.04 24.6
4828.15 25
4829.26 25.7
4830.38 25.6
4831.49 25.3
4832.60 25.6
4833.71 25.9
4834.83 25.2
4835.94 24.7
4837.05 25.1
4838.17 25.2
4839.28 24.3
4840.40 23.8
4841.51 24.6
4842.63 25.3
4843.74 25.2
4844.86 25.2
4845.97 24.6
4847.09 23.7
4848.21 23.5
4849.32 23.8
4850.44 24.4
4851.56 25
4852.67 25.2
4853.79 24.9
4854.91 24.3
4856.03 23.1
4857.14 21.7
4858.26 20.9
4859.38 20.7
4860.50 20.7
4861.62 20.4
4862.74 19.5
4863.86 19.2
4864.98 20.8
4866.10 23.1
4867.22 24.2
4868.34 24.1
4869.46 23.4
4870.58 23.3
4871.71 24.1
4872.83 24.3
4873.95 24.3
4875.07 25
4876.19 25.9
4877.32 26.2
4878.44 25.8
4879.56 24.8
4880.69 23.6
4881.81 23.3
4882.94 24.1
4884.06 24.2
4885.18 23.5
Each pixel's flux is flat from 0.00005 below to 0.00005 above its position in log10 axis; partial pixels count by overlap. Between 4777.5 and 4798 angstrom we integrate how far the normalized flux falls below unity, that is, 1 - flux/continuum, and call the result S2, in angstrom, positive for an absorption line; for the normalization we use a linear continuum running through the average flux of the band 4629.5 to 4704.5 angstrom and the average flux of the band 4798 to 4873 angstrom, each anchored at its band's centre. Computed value -1.2 angstrom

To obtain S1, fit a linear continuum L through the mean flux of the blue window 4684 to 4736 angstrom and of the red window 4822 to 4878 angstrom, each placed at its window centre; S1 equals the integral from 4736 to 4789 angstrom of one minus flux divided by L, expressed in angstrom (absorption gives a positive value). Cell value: -2.1 angstrom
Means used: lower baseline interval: 23.9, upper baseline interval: 24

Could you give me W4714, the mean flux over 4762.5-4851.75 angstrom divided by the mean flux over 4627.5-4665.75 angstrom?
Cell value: 1.1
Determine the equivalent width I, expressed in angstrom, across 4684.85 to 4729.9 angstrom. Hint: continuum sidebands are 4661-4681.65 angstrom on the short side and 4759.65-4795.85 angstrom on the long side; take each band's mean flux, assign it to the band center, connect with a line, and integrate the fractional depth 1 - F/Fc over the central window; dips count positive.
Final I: 2.18 angstrom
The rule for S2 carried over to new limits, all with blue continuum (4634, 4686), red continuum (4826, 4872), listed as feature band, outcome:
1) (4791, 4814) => -2.18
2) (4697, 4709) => 0.30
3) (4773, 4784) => -1.07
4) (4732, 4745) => -0.24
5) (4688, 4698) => 0.01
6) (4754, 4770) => -0.25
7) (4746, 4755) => -0.07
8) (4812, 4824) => -0.72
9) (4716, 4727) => 0.05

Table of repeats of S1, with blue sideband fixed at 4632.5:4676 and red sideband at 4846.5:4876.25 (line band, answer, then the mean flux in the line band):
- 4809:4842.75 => -2.9 angstrom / 25.2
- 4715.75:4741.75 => -1.0 angstrom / 24.4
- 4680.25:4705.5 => -0.4 angstrom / 24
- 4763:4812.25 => -4.7 angstrom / 25.6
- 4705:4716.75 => 0.1 angstrom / 23.3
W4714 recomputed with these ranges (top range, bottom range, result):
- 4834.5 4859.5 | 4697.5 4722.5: 1.04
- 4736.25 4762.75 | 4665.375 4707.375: 1.00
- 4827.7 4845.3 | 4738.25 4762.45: 1.02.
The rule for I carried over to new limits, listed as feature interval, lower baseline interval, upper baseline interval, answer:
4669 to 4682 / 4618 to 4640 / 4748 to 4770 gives -0.85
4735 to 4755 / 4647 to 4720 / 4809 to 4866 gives -0.25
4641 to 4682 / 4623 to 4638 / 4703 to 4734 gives -0.42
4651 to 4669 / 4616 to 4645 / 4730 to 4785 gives 0.70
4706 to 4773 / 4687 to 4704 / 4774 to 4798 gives 1.54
